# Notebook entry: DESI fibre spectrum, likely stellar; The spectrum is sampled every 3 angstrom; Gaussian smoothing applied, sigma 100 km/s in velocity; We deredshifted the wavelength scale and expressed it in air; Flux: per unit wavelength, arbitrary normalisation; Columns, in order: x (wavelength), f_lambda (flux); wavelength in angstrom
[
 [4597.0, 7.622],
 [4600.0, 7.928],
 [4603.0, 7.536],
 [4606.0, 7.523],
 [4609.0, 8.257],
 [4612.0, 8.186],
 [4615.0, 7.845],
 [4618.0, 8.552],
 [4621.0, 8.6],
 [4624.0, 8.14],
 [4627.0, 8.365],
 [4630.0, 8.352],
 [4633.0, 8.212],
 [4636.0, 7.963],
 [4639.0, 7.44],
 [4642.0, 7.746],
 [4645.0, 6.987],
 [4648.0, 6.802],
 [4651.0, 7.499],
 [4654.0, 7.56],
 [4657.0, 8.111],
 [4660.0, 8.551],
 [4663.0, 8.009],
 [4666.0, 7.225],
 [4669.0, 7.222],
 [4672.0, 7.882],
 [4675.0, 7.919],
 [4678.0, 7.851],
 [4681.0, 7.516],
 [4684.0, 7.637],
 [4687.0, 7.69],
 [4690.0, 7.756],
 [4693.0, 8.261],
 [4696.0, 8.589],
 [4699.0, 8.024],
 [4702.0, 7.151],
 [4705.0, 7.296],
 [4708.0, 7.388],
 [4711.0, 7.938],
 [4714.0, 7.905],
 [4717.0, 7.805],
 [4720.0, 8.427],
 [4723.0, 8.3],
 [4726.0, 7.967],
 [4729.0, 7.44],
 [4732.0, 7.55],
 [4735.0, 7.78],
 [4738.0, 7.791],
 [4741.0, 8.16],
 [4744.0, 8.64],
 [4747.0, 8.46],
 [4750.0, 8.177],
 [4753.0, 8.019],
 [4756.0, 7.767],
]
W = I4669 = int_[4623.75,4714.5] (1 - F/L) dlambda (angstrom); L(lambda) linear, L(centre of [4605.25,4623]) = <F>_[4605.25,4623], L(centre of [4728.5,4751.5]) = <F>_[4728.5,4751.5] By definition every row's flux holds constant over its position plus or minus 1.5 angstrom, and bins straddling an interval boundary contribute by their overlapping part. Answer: 3.9 angstrom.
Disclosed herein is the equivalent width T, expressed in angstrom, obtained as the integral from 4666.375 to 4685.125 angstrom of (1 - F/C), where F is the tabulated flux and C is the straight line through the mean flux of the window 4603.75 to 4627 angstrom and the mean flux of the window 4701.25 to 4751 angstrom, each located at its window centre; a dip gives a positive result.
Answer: 0.9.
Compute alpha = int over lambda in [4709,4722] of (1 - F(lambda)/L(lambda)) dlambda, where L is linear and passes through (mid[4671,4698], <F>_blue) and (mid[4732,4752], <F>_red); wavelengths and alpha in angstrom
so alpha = 0.0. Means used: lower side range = 7.9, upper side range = 8.12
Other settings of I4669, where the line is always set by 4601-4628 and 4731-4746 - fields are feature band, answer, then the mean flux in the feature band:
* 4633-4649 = 1.2 angstrom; 7.48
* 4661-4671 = 0.6 angstrom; 7.56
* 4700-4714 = 0.9 angstrom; 7.51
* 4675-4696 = 0.5 angstrom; 7.85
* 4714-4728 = -0.1 angstrom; 8.08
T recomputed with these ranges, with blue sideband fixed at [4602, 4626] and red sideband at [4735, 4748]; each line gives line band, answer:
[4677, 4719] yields 2.0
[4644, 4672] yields 1.9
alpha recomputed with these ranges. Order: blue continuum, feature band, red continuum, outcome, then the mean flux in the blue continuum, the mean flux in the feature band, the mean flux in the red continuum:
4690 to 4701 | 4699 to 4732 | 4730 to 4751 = 1.4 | 8.17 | 7.76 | 8.06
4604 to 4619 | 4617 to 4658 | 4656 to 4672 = 0.3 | 8.04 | 7.87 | 7.82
